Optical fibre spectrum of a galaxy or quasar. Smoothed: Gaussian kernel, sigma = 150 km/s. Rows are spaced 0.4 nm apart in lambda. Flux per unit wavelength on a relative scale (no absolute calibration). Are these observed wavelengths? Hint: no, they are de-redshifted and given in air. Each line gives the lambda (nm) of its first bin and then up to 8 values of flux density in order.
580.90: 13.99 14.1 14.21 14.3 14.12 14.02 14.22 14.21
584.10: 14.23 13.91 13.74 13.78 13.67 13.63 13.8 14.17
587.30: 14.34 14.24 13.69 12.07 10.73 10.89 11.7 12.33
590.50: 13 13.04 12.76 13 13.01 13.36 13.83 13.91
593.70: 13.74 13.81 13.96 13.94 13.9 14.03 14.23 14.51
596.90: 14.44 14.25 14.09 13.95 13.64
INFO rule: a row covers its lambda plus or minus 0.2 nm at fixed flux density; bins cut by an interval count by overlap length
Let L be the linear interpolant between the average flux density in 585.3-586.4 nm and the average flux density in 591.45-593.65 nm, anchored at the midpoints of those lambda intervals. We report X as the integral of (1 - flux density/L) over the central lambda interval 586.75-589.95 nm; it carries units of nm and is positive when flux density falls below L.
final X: 0.21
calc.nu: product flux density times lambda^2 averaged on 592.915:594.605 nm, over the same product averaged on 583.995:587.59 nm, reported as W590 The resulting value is 1.02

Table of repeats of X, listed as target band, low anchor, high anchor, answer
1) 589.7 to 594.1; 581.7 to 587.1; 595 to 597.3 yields 0.30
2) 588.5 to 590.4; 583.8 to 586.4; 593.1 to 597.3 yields 0.32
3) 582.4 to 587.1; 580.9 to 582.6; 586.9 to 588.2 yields 0.06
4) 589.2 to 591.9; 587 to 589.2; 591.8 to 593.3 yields 0.16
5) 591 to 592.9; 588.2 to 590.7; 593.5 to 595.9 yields -0.04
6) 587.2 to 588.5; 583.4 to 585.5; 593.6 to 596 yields 0.02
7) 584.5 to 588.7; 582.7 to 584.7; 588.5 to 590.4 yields -0.30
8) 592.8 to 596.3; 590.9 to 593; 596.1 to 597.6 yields -0.04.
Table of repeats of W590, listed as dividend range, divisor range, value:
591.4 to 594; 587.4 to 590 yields 1.11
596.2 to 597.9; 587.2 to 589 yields 1.13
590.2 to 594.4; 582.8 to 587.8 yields 0.98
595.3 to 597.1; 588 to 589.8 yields 1.25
